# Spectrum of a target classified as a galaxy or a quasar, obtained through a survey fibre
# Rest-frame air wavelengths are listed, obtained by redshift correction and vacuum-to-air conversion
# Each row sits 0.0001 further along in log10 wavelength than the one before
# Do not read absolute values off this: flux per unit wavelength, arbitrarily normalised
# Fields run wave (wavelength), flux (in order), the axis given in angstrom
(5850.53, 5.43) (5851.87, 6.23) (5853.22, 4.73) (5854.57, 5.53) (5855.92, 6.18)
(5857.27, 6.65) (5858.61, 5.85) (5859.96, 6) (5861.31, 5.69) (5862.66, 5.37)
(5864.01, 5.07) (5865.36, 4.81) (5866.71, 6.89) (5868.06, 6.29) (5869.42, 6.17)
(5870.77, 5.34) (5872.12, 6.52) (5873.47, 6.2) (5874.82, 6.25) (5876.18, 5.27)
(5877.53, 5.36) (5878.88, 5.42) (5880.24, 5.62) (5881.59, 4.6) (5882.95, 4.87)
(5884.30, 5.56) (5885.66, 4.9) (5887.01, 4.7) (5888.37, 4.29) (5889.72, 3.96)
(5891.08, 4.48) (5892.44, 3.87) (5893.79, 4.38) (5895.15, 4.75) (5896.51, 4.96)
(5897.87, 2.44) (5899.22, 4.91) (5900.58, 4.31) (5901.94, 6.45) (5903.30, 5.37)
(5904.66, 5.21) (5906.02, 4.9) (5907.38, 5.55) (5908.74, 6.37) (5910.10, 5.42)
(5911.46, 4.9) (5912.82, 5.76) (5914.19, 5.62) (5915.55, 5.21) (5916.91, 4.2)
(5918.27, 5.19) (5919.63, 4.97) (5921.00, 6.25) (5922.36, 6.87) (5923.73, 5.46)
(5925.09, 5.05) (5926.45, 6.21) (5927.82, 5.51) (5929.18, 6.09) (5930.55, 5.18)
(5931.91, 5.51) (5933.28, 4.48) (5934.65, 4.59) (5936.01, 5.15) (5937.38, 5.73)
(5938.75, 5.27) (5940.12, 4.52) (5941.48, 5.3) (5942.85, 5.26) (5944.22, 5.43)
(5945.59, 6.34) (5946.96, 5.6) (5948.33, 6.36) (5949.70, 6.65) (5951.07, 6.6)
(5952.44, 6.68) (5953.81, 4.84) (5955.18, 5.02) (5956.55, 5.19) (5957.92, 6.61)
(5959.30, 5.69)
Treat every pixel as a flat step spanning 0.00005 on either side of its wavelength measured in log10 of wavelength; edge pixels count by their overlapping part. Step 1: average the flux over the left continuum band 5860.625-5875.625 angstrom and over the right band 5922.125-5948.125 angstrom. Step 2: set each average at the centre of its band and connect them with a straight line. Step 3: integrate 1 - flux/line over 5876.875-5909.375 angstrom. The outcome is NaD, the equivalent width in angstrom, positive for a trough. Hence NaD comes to 4.7 angstrom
